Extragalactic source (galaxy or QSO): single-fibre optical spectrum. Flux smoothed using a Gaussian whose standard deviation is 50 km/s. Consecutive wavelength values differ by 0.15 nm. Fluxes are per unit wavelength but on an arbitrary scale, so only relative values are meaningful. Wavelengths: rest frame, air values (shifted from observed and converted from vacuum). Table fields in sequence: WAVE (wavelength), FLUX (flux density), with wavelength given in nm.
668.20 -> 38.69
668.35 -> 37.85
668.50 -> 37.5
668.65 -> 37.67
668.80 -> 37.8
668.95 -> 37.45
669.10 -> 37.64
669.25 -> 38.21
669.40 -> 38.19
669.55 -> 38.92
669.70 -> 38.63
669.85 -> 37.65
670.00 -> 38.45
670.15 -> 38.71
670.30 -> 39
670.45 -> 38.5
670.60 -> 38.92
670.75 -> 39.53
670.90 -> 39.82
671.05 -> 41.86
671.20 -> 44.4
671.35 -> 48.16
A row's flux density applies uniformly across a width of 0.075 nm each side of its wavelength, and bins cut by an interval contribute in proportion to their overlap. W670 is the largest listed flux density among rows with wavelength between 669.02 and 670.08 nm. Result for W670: 38.92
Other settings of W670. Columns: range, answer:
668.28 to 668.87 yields 37.85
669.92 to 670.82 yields 39.53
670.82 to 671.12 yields 41.86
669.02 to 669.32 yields 38.21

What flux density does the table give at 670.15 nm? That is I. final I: 38.71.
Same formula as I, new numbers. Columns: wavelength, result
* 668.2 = 38.69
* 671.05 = 41.86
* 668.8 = 37.8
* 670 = 38.45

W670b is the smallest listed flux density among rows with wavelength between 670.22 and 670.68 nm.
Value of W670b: 38.5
